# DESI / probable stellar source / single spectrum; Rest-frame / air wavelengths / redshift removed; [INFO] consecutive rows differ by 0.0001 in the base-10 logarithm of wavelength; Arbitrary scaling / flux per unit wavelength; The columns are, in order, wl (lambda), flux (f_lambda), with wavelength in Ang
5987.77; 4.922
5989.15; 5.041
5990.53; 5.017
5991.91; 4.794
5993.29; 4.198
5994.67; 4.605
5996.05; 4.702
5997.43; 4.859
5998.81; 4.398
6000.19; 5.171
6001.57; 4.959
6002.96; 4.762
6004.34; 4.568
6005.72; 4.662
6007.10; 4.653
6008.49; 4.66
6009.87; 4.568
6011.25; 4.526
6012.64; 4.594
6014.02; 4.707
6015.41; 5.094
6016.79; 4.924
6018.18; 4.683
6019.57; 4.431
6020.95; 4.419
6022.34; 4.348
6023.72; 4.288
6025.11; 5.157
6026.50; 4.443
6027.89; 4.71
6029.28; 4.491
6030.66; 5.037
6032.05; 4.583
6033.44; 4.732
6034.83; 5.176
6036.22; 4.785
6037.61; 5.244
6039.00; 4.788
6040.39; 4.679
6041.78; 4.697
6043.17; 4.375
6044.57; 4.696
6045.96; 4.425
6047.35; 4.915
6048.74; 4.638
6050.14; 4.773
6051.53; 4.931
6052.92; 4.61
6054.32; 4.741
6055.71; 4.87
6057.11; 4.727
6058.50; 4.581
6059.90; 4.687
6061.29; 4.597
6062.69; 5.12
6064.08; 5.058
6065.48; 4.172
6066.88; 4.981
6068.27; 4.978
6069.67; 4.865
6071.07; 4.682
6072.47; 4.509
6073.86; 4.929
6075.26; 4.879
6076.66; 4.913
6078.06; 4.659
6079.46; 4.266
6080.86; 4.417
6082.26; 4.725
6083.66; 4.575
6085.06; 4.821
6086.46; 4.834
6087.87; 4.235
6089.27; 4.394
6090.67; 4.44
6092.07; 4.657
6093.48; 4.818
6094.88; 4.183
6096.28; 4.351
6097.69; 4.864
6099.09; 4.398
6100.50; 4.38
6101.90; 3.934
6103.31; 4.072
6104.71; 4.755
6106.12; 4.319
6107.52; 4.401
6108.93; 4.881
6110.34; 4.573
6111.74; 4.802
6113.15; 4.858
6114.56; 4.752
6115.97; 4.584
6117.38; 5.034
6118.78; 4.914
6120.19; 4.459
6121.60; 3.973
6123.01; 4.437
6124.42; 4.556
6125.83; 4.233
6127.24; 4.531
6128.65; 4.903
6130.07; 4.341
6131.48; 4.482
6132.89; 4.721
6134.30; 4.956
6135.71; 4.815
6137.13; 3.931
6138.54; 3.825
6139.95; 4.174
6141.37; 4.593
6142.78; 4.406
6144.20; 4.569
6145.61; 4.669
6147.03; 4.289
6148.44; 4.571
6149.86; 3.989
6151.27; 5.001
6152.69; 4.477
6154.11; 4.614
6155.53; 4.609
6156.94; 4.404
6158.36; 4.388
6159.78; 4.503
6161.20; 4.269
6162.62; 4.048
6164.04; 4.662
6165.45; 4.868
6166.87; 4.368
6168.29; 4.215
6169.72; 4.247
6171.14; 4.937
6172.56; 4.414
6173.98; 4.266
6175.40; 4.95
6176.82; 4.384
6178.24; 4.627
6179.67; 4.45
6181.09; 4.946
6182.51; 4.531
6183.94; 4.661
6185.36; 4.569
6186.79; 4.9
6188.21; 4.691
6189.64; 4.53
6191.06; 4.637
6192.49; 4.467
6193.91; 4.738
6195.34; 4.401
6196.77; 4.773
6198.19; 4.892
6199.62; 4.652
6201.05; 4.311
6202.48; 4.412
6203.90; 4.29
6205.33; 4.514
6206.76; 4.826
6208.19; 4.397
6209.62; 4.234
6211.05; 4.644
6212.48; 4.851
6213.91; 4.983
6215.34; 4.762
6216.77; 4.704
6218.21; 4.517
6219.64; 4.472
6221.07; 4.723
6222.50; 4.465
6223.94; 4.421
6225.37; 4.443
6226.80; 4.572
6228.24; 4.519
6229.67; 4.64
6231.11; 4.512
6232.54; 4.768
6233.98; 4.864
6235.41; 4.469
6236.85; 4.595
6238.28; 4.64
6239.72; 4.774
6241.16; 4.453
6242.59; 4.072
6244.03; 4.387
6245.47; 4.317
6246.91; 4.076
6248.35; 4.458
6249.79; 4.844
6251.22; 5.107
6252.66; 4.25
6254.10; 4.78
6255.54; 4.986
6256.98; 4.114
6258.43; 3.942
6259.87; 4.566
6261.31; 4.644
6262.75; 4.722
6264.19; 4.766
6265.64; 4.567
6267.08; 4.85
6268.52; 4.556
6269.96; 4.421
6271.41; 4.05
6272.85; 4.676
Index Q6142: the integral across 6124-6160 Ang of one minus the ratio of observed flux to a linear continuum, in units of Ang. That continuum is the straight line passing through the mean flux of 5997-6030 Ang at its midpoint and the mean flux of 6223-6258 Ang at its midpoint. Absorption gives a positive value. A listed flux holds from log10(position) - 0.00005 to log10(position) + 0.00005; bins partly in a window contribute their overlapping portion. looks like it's 0.9 Ang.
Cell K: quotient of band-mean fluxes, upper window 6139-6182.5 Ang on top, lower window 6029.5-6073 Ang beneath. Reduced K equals 0.9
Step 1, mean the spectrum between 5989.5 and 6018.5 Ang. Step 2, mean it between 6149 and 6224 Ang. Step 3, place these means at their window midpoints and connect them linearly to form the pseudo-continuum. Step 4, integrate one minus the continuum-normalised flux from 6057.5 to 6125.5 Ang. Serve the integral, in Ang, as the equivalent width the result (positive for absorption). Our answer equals 0.54 Ang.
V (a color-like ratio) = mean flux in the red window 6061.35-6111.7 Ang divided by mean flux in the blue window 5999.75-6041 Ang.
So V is 0.97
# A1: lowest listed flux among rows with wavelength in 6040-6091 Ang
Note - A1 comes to 4.172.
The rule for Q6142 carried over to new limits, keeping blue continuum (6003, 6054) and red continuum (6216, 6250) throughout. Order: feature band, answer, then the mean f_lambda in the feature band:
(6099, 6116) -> 0.41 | 4.52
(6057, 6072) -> -0.32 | 4.77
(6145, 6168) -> 0.56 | 4.48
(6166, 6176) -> 0.20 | 4.48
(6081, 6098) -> 0.30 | 4.56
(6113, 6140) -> 0.52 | 4.53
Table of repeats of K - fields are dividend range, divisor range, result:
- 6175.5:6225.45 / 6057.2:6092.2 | 0.98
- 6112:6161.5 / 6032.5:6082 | 0.95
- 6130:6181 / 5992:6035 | 0.96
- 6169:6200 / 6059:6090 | 0.98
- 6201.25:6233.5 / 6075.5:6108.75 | 1.01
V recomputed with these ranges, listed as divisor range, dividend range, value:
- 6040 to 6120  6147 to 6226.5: 0.98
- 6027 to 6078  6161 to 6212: 0.96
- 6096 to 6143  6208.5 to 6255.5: 1.02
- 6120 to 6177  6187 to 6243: 1.03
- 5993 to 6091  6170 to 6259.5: 0.97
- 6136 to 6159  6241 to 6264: 1.02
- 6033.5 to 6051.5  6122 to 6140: 0.93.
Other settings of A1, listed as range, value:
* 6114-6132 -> 3.973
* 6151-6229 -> 4.048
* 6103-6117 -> 4.072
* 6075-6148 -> 3.825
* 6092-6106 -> 3.934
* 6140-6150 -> 3.989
